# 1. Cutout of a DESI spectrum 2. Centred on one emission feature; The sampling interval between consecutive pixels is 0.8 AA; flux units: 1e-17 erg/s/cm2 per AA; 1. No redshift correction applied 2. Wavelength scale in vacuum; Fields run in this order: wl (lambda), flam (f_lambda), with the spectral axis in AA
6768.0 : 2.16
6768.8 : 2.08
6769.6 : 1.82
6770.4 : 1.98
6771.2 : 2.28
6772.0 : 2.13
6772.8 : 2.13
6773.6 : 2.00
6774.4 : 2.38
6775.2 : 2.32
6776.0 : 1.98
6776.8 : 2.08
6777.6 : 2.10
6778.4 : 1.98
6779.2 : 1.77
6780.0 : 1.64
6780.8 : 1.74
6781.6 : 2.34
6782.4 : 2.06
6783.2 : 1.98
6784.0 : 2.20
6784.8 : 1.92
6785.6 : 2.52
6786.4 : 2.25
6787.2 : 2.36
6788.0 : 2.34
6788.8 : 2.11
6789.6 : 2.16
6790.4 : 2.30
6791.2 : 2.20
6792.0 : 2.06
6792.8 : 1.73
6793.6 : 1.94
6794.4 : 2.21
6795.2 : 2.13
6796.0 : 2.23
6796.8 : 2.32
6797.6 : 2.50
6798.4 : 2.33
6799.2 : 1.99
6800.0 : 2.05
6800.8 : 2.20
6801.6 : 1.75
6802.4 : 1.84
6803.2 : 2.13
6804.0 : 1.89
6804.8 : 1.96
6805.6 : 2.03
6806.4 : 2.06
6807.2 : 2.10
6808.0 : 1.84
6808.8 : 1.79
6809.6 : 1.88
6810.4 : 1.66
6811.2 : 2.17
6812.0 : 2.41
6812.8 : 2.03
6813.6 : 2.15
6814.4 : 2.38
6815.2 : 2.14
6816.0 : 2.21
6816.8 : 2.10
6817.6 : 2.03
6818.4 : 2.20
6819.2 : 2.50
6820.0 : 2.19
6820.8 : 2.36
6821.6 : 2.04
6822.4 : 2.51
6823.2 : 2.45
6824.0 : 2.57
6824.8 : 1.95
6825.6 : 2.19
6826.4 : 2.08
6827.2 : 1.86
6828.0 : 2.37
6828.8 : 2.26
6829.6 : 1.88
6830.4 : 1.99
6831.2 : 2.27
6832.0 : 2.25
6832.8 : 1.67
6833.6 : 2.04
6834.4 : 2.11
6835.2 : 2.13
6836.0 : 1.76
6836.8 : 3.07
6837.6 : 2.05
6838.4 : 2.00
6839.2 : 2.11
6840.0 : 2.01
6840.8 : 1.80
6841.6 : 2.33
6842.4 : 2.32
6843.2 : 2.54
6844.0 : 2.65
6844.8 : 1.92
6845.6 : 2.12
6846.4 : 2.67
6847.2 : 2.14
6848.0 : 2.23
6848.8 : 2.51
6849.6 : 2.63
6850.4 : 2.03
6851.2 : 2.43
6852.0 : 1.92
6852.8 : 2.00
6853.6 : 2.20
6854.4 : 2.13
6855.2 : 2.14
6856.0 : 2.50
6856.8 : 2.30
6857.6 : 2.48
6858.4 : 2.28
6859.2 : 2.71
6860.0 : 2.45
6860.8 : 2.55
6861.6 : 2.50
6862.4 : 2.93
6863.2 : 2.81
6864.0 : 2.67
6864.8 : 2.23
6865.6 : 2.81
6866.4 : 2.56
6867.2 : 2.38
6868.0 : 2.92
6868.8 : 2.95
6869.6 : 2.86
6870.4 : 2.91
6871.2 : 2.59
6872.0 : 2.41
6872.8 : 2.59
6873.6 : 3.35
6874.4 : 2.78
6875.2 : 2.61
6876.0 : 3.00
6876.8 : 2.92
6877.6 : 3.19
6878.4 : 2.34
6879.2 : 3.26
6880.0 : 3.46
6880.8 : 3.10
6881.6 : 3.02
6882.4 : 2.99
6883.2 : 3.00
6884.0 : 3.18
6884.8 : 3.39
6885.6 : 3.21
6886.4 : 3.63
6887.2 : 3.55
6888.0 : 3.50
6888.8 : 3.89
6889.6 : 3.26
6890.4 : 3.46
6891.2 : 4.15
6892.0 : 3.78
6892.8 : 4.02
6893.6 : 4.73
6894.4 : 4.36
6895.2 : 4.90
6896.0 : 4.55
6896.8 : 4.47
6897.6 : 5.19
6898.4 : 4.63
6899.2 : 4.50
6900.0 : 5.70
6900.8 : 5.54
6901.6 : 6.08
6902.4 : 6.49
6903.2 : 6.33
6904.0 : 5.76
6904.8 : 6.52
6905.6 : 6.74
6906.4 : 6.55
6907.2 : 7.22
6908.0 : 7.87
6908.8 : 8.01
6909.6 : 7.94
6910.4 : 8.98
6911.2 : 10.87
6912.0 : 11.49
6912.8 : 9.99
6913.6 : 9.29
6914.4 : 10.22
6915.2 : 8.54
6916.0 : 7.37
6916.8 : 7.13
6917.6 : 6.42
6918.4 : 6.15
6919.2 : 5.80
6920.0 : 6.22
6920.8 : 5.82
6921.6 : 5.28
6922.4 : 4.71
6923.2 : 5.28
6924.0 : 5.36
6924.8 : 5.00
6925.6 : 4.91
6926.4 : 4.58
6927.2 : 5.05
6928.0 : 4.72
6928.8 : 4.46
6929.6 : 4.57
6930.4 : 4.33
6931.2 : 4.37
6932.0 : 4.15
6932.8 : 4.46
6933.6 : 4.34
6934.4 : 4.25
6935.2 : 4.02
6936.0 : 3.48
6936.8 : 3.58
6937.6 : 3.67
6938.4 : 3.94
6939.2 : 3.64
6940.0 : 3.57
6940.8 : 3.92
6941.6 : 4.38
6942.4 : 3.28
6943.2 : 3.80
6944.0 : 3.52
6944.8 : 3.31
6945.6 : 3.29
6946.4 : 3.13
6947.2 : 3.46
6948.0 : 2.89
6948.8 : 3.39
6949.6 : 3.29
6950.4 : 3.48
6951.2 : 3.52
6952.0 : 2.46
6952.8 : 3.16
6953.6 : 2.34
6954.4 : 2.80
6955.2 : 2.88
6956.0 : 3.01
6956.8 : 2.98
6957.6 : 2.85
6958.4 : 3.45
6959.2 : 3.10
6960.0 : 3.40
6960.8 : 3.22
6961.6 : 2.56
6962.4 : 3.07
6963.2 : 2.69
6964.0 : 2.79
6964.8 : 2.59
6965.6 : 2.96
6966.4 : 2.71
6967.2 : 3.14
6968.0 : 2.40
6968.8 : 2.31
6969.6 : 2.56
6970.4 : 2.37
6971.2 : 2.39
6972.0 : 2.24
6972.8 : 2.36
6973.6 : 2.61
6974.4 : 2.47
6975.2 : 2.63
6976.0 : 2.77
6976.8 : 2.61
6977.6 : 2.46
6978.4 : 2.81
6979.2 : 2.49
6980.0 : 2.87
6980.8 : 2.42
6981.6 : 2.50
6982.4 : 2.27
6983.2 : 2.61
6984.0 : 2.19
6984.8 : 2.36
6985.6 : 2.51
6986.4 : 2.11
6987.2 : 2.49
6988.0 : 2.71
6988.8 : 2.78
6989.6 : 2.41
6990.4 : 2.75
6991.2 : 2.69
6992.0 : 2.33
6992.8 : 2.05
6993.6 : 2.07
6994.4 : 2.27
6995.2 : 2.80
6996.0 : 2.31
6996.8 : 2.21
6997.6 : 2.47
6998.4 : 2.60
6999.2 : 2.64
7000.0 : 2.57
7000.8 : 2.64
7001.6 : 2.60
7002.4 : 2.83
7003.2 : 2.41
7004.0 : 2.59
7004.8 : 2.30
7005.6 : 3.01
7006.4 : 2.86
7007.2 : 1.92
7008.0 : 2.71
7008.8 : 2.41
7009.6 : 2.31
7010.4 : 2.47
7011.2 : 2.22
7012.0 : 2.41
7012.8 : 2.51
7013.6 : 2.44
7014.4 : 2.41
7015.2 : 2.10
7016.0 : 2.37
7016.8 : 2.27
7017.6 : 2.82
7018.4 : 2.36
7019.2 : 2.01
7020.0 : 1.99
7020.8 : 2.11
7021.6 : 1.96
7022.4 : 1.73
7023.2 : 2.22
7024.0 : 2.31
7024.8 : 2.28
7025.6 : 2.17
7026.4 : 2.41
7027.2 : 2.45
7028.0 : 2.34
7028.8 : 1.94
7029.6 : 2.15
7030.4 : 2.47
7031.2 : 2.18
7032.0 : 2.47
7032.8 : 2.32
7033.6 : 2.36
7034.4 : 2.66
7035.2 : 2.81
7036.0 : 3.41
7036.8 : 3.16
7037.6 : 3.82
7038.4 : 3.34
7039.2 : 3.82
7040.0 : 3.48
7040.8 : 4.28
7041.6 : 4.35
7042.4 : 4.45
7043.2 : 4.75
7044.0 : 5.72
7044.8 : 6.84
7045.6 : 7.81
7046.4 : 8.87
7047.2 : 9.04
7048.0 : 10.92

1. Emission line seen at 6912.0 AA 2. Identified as H-beta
